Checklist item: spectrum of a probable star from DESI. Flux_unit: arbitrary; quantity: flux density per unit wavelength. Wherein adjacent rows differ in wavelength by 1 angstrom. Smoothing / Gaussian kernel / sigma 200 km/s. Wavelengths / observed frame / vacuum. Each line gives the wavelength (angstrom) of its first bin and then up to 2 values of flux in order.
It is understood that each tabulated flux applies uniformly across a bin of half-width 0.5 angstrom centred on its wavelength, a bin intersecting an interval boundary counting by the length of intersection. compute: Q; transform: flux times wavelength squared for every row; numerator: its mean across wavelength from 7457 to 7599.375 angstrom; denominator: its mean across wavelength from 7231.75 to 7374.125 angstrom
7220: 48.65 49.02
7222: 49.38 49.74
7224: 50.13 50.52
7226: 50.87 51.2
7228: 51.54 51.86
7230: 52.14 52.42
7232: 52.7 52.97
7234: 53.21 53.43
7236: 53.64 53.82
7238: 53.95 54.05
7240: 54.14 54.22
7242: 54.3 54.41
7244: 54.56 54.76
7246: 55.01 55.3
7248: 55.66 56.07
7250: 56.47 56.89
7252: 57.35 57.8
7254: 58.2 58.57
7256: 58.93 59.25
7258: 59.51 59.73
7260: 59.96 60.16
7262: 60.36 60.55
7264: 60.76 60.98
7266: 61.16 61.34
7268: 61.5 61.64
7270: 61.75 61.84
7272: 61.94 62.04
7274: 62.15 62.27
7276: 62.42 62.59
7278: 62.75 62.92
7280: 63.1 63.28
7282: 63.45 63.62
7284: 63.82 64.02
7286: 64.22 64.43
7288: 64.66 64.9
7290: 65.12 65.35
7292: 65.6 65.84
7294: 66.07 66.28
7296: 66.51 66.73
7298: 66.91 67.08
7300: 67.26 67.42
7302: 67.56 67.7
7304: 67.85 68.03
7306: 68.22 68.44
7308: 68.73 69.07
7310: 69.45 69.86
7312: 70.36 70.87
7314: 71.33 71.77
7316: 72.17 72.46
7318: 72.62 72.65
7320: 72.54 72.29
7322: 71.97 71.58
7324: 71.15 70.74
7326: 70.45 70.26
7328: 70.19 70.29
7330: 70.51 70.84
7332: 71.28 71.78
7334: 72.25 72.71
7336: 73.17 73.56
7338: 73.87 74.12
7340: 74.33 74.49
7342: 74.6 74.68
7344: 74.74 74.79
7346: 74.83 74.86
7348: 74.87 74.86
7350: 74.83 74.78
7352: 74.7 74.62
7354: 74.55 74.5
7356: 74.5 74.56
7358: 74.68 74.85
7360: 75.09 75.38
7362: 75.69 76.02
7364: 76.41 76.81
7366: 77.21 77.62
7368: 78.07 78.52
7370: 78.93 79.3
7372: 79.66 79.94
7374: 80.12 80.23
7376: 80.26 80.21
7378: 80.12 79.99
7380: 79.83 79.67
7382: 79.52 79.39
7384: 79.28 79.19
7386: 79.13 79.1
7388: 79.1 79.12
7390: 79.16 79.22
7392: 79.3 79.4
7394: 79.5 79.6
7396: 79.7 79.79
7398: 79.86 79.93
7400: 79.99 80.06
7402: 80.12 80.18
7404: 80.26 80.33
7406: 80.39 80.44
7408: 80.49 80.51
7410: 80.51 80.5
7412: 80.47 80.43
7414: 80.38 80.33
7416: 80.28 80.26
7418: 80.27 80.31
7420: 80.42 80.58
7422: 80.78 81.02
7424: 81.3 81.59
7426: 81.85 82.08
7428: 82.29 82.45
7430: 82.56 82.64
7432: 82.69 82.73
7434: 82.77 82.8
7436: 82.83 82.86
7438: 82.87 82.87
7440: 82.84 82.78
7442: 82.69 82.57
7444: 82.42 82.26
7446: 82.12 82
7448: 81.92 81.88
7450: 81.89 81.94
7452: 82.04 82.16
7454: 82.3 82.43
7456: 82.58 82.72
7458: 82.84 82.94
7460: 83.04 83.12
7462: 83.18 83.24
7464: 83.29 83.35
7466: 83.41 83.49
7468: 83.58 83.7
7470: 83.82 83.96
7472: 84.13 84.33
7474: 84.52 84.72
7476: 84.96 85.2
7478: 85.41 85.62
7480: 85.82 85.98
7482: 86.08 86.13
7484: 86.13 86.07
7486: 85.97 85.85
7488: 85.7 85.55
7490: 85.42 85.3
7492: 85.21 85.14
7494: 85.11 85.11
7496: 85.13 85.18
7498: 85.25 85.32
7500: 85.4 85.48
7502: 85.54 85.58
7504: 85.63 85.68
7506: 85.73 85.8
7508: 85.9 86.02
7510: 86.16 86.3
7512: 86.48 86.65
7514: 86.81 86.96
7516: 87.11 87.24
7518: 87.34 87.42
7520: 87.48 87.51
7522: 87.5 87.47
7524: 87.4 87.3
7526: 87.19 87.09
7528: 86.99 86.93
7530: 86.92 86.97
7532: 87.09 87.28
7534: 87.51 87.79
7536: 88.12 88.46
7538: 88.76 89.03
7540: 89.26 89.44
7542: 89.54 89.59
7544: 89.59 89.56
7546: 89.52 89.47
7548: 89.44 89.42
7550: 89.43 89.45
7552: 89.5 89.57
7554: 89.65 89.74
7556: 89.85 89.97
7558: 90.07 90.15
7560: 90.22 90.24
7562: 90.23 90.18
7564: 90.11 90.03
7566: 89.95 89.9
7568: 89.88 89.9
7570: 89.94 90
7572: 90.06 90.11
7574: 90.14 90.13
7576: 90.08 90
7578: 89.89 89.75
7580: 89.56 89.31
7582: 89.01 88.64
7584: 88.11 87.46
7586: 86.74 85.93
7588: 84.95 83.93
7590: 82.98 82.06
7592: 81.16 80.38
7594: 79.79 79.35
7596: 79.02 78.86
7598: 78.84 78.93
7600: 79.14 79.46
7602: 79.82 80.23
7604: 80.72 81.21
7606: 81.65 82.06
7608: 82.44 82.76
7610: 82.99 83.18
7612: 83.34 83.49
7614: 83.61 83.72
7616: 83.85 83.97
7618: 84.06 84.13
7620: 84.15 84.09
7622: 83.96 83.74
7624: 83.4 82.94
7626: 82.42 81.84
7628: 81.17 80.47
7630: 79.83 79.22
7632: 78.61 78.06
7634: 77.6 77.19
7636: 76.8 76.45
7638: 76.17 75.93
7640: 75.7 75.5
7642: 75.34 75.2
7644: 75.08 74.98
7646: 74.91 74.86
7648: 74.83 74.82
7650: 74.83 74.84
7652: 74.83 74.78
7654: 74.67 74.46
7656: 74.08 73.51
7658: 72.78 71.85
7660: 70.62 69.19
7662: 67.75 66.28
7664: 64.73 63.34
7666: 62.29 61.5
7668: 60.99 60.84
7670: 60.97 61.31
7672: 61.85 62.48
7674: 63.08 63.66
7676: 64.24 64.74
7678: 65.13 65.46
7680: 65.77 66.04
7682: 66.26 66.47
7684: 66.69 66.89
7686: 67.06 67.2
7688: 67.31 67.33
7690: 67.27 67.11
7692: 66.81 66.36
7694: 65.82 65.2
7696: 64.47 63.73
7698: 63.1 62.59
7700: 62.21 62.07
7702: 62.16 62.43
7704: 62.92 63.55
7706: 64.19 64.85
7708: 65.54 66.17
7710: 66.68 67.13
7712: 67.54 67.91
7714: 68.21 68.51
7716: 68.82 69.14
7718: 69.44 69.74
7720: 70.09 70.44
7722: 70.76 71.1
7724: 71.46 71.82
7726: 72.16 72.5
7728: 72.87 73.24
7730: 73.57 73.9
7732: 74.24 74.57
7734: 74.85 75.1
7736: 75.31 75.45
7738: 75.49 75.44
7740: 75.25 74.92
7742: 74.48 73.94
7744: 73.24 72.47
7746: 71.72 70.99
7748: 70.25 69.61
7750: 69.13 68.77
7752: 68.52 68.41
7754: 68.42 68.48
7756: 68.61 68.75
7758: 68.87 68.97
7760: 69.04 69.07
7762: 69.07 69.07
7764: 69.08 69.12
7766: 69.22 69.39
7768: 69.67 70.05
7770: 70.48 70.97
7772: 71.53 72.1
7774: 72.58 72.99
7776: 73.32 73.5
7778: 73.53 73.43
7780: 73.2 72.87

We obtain 1.37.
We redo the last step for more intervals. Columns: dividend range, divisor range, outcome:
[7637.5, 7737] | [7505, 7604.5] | 0.82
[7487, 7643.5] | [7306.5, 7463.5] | 1.15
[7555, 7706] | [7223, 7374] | 1.27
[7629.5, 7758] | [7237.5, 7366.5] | 1.16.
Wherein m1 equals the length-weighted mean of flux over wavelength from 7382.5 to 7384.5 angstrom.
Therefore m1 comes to 79.3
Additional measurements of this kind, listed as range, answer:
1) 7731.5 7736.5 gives 74.8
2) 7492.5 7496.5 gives 85.1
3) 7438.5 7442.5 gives 82.8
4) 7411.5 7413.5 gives 80.5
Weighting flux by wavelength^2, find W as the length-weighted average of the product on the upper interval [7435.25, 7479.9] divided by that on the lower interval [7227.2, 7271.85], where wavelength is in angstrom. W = 1.5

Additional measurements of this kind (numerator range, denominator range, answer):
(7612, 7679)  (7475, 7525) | 0.90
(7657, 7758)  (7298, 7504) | 0.94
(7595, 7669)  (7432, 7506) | 0.96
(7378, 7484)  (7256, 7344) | 1.26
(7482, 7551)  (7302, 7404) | 1.21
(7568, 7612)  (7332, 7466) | 1.12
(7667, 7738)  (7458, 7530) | 0.83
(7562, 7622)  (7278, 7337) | 1.34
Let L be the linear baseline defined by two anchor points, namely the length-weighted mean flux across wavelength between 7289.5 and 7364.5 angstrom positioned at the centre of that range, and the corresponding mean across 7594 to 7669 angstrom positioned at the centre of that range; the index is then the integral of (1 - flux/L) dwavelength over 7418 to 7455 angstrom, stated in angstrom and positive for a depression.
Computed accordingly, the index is -4.3 angstrom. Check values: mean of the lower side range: 71.5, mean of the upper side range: 77.2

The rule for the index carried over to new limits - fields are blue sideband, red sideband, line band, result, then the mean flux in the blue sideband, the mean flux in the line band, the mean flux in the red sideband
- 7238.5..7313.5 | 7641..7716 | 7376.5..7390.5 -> -3.5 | 62.4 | 79.5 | 67.4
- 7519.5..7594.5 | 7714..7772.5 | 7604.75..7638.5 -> 0.3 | 88.3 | 81.6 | 71.2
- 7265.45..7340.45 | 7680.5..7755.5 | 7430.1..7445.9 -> -3.4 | 67.6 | 82.7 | 69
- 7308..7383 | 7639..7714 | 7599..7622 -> -4.5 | 74.5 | 82.4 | 67.6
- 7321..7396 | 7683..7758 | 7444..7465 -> -2.4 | 75.9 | 82.5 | 69.1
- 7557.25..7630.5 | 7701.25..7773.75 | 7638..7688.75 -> 5.8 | 85.1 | 69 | 70.1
